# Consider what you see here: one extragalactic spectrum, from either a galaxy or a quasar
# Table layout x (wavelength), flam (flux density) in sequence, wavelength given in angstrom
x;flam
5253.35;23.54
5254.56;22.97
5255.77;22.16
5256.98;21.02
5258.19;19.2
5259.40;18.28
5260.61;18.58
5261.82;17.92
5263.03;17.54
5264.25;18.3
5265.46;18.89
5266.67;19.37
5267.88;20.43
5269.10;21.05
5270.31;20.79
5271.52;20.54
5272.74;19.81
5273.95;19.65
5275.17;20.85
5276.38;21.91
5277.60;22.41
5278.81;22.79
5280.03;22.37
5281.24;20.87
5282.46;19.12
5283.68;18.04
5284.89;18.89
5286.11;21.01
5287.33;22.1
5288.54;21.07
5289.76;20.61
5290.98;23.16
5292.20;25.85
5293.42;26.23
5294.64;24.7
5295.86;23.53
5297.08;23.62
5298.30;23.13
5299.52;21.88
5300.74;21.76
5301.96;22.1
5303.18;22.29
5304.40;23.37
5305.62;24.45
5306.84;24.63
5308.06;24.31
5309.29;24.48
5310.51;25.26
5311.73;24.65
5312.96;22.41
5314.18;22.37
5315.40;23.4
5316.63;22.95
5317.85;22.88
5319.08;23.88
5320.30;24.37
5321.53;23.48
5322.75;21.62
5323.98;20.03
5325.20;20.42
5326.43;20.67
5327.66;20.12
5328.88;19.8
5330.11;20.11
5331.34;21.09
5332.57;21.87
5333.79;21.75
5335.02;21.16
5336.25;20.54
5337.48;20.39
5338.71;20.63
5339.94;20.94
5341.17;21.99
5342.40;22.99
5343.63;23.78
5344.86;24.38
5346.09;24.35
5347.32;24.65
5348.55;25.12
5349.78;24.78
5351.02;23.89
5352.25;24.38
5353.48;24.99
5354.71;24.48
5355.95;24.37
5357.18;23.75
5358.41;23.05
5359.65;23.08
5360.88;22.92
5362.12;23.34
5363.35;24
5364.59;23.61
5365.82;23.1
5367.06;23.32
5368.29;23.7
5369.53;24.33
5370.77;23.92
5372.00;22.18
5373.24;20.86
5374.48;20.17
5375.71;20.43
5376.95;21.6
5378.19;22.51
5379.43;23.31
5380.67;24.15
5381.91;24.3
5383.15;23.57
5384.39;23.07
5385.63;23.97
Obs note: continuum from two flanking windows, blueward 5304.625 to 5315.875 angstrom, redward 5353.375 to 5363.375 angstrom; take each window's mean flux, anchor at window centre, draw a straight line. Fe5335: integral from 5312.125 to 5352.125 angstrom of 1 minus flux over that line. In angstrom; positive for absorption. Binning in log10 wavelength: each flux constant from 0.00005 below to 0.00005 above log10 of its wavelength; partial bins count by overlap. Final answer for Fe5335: 2.6 angstrom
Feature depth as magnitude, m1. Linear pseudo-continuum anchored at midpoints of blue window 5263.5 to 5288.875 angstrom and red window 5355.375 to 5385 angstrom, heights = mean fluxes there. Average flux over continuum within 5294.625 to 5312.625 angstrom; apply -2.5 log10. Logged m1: -0.11 mag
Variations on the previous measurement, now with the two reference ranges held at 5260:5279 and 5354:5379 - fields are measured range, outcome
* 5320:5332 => 0.032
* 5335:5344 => 0.031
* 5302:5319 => -0.115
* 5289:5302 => -0.126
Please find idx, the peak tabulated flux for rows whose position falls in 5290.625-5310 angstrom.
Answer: 26.23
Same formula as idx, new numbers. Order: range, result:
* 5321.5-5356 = 25.12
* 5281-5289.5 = 22.1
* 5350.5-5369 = 24.99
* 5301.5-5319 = 25.26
